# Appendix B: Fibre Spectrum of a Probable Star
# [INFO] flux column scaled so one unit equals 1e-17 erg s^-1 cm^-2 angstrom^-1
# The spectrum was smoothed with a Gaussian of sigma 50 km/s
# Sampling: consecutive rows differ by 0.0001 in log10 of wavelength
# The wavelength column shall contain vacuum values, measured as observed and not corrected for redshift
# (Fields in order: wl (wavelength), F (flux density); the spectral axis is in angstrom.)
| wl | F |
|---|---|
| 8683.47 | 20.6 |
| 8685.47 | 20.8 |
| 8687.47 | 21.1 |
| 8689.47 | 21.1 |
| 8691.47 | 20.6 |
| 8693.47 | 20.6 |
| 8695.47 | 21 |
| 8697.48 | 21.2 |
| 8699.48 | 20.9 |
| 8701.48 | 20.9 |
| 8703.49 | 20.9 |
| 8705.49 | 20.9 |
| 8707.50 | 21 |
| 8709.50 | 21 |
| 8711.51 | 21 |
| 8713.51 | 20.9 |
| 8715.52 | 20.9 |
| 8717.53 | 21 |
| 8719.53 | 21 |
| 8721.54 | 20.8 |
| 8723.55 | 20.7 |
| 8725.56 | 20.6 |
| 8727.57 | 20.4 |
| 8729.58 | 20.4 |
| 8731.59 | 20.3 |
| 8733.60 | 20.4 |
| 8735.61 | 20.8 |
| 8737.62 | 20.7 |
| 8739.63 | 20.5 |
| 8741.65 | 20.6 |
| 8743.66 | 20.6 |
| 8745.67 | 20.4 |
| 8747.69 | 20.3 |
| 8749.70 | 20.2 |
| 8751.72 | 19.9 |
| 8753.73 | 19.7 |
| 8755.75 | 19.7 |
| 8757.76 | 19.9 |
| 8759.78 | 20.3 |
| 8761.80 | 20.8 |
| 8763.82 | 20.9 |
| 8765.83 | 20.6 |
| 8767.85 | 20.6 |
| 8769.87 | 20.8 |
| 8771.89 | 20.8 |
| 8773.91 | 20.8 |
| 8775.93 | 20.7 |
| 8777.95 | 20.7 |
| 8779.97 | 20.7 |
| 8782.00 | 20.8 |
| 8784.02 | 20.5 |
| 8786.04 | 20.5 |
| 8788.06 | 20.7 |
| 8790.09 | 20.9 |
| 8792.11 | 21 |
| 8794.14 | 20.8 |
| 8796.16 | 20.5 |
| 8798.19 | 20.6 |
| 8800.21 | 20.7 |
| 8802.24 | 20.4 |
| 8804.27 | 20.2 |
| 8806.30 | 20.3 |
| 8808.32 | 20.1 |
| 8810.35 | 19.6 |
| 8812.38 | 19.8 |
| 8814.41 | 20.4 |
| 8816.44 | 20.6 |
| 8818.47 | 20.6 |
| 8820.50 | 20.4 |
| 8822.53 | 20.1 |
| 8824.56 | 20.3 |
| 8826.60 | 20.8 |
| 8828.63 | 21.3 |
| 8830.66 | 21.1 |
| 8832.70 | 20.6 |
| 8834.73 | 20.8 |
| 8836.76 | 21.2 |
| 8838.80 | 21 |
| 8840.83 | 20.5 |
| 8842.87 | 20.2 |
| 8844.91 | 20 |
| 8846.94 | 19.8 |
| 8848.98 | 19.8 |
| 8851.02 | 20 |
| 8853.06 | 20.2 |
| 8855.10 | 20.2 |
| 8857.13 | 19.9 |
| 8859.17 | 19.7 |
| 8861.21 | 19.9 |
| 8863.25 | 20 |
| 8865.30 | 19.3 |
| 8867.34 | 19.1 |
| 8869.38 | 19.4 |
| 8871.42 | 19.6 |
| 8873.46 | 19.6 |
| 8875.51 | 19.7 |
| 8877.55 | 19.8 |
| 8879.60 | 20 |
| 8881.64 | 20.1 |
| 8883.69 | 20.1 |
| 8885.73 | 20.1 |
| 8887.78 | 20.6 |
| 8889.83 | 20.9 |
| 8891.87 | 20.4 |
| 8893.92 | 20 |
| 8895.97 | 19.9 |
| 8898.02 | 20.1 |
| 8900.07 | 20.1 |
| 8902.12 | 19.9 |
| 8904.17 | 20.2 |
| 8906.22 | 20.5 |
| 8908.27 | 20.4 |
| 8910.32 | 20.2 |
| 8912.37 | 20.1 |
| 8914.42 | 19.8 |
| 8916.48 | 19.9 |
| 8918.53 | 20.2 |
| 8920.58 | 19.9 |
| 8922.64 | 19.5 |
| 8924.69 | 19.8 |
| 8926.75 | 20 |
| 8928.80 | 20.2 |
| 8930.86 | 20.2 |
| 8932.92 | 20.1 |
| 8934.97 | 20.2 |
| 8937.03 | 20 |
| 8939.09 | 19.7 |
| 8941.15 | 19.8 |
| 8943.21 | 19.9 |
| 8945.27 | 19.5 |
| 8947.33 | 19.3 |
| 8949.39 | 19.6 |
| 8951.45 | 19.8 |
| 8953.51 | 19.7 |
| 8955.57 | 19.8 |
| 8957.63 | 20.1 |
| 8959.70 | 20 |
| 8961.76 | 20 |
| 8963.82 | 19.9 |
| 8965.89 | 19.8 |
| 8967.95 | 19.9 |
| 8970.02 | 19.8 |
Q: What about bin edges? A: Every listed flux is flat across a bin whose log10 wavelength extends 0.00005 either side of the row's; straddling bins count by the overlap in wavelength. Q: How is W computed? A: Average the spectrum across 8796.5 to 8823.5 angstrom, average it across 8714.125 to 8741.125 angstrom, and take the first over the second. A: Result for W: 1.0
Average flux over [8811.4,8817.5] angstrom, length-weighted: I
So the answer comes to 20.3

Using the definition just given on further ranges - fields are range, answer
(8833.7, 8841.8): 20.9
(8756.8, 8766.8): 20.5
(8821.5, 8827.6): 20.4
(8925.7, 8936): 20.1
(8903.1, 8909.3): 20.4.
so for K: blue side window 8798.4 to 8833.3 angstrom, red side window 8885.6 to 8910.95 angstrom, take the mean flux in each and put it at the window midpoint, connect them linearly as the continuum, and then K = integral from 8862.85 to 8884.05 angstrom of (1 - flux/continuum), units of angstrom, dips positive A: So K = 0.7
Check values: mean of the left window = 20.4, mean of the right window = 20.3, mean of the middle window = 19.7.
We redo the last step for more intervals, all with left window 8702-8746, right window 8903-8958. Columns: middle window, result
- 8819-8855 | -0.3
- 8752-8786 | 0.1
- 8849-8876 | 0.6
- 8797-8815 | 0.2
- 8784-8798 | -0.2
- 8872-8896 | 0.0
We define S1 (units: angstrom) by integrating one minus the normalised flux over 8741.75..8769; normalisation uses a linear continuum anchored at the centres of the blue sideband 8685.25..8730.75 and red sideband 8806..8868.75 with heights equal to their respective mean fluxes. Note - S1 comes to 0.4 angstrom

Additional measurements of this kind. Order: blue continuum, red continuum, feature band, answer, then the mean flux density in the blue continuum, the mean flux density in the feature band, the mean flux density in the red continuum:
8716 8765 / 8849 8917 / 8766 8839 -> -1.2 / 20.5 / 20.6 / 20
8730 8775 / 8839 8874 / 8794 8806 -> -0.2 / 20.4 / 20.5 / 19.9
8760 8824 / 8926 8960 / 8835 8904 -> 0.5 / 20.5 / 20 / 19.9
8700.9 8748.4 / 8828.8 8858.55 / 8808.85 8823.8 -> 0.2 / 20.7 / 20.2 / 20.4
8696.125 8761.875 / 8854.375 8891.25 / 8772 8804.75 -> -0.6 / 20.6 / 20.7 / 19.9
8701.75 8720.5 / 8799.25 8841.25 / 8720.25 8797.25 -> 0.8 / 21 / 20.5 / 20.5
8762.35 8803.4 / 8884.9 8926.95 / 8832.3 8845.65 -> -0.1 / 20.7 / 20.6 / 20.1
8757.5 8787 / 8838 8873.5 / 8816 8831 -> -0.3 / 20.6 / 20.6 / 19.9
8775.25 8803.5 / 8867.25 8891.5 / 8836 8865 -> 0.1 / 20.7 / 20.1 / 20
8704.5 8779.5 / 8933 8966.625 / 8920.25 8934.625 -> 0.0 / 20.6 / 20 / 19.8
